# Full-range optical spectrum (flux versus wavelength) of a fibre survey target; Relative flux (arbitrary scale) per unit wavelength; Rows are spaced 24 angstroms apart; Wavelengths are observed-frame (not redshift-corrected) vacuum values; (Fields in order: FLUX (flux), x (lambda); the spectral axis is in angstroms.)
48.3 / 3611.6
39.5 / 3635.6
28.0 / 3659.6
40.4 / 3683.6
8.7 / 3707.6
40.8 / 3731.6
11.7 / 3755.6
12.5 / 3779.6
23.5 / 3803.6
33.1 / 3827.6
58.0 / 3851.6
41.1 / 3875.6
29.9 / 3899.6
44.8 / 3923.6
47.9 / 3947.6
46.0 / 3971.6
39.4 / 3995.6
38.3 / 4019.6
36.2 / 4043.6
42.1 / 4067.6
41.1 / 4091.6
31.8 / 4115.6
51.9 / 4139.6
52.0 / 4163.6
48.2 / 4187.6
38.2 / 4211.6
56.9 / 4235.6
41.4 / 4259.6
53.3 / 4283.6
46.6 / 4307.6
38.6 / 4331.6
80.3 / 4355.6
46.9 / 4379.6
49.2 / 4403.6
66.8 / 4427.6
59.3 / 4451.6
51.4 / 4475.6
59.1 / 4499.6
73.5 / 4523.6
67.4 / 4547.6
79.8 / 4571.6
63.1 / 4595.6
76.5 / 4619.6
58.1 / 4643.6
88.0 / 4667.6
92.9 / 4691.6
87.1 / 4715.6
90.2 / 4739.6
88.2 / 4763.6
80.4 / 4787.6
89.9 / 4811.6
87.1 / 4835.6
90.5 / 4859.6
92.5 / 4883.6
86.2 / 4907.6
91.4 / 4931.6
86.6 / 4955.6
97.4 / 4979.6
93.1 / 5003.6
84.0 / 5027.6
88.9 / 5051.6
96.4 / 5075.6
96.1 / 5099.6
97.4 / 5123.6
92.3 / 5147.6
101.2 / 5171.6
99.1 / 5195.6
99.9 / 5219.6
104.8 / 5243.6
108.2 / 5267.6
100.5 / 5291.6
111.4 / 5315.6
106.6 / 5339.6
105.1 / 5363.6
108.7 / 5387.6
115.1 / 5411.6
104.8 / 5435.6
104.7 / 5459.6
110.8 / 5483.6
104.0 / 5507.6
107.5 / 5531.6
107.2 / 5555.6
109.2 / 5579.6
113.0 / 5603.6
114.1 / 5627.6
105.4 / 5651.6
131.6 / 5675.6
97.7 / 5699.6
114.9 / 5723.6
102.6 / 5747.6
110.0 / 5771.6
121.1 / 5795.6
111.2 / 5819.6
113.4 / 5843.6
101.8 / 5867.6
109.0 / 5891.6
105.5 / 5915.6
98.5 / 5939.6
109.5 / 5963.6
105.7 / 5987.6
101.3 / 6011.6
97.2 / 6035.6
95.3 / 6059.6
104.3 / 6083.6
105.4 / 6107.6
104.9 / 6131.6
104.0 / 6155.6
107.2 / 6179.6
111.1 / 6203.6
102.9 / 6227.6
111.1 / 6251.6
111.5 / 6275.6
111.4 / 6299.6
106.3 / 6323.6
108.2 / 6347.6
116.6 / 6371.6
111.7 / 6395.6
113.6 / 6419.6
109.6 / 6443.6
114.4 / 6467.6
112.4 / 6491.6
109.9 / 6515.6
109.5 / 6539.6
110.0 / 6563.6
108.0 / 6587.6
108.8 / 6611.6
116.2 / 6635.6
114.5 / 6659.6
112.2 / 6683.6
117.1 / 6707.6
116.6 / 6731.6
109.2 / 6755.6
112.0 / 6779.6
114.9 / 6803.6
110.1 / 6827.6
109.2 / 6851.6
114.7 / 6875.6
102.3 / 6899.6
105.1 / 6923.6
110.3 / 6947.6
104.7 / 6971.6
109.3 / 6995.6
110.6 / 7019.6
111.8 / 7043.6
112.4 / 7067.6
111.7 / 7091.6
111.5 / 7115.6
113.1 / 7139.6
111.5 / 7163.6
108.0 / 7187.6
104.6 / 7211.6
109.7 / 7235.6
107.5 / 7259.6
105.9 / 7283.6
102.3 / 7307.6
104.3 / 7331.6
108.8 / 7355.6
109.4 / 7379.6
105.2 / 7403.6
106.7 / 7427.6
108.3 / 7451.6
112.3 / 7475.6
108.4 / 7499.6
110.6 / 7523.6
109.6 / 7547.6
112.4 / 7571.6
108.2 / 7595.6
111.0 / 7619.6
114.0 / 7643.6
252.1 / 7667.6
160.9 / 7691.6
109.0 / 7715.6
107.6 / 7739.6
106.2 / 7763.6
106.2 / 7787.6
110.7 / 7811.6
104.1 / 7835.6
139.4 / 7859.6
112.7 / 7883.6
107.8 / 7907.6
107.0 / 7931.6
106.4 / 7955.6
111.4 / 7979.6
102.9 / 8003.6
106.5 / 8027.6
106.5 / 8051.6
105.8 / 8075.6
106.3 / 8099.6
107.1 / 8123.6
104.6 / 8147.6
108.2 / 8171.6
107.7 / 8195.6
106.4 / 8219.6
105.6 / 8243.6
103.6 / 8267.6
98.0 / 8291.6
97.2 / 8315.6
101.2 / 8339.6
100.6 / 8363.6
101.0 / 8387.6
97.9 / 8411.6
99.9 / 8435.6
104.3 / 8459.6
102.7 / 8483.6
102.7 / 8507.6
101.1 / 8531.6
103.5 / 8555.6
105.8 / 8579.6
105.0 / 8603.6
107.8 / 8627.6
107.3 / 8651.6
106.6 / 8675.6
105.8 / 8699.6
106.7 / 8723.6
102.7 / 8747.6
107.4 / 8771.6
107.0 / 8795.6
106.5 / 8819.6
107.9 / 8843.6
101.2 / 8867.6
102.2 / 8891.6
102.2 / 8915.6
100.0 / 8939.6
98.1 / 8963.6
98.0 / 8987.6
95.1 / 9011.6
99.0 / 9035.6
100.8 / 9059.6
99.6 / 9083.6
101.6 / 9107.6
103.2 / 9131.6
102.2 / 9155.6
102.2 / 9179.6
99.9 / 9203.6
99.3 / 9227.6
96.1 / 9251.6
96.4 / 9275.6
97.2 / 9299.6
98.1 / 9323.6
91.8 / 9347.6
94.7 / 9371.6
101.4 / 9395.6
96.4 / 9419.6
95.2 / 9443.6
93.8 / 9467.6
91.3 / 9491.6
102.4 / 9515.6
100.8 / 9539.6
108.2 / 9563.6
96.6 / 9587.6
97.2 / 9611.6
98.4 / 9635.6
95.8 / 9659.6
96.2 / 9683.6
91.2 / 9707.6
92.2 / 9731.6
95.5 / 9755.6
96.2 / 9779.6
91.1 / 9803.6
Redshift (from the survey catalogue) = 0.17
